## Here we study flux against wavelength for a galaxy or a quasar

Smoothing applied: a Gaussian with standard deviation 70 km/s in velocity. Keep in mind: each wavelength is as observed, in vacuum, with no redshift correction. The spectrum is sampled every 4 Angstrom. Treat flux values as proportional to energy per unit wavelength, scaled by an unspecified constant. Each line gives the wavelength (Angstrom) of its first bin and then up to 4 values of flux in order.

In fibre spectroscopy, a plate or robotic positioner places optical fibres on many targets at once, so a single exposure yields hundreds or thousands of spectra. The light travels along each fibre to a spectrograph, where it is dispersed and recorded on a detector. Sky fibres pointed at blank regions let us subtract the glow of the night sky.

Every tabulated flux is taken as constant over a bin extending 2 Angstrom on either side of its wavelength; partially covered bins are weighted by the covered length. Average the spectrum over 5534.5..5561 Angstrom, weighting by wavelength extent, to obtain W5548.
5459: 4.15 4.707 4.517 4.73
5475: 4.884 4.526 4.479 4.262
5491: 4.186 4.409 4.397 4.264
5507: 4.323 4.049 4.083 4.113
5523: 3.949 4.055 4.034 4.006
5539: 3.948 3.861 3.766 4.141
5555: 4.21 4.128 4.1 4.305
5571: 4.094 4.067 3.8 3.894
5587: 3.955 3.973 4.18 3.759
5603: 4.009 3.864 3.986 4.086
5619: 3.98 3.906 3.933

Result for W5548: 4.01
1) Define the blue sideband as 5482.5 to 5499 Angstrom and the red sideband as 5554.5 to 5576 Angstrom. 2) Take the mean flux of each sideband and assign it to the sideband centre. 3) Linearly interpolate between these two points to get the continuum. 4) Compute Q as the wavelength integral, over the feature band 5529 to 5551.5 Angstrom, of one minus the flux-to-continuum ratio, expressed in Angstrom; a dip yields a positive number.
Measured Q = 1.4 Angstrom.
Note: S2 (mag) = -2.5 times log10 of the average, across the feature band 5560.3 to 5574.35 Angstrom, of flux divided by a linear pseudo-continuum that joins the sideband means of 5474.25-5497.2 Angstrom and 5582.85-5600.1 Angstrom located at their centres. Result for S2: -0.02 mag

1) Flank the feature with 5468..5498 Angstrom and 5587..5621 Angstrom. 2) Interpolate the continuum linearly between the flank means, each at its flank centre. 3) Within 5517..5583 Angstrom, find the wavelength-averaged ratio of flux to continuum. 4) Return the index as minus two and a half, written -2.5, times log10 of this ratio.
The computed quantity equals 0.05 mag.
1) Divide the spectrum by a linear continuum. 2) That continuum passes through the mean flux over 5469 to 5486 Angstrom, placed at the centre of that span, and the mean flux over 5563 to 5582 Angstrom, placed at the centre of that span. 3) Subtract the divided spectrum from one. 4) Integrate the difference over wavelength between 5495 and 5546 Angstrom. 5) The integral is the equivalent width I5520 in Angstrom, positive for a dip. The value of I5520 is 3.2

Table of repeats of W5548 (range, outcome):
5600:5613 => 3.94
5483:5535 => 4.18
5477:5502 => 4.37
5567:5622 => 3.98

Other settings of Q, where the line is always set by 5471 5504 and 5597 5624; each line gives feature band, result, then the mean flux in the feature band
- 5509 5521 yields 0.7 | 4.08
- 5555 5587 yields 0.4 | 4.06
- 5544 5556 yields 0.5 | 4.01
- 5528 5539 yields 0.6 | 4.01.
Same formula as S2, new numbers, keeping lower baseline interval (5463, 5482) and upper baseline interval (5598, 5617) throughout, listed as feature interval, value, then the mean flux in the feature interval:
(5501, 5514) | 0.07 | 4.2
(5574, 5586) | 0.05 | 3.91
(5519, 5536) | 0.09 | 4.02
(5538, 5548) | 0.11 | 3.86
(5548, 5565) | 0.02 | 4.12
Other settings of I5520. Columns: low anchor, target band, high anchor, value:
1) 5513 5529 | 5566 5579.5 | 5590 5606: -0.3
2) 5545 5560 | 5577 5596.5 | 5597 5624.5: 0.2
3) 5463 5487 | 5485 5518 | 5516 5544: 0.5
